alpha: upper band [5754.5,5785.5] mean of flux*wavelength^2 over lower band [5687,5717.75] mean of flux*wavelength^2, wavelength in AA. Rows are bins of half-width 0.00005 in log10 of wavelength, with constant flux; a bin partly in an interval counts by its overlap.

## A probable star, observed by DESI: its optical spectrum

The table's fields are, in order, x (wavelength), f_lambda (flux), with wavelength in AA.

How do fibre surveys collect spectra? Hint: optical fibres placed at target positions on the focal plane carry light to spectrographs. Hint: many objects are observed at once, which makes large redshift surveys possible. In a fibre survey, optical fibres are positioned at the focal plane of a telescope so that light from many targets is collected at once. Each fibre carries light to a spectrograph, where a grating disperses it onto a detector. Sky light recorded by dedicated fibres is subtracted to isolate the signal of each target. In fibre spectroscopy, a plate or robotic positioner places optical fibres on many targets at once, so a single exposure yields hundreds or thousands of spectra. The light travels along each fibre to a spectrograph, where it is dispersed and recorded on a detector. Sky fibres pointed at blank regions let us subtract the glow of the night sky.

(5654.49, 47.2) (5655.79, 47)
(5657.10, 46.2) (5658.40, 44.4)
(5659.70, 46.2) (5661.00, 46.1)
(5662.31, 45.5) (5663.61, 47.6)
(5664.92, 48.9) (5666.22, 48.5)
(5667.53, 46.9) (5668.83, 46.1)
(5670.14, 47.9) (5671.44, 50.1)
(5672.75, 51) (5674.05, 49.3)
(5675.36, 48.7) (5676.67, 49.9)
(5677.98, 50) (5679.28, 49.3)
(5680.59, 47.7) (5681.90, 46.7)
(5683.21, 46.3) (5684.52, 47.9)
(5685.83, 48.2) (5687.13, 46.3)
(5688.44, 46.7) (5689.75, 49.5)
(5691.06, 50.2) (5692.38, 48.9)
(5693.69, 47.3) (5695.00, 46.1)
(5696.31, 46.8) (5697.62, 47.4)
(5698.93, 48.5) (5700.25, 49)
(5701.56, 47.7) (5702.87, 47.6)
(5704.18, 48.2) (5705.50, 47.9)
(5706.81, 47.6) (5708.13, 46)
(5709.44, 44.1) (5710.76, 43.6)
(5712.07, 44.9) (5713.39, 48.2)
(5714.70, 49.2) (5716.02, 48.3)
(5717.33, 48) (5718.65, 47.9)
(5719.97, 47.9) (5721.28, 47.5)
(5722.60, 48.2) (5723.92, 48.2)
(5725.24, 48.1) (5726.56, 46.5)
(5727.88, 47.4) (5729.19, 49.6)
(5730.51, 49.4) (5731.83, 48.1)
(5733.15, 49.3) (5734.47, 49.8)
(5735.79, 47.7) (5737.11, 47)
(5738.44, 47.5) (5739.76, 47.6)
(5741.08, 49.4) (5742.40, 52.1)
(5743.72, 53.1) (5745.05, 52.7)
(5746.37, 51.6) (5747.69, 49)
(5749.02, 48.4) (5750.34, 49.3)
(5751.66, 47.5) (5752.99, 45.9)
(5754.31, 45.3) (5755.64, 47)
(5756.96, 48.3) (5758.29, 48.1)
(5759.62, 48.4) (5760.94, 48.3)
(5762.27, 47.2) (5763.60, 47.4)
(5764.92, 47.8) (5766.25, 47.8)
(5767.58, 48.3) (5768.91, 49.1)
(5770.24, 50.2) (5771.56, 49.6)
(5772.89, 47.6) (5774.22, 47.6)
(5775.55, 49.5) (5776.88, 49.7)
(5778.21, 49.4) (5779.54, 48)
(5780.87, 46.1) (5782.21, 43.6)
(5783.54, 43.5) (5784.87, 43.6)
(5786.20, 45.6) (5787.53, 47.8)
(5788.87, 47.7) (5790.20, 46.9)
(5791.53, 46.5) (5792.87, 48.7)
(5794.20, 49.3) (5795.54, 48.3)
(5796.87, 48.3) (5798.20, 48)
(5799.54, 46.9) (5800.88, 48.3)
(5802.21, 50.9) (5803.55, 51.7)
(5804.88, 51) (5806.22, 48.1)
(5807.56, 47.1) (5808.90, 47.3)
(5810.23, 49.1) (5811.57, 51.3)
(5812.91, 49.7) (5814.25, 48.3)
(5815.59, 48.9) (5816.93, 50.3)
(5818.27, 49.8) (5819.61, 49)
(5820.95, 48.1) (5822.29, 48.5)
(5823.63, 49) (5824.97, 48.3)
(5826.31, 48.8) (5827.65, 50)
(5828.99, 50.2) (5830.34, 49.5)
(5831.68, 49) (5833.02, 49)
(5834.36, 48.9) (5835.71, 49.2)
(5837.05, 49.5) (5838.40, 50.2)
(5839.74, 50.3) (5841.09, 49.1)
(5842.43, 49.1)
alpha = 1.03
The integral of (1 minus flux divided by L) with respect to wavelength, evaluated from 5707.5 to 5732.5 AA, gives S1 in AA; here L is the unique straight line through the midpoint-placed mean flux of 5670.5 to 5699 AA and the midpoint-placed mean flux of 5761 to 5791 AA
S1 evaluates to 0.29 AA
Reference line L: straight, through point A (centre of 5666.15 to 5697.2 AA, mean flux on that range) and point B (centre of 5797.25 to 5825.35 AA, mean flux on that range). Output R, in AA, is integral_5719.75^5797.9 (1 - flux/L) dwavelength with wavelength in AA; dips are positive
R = 0.89 AA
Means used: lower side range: 48.2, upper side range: 49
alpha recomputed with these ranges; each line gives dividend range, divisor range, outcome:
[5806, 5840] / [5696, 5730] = 1.07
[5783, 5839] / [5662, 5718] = 1.06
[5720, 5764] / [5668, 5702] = 1.03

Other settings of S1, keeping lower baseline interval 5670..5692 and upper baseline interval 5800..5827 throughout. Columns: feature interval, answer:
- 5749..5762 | 0.35 AA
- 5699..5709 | 0.21 AA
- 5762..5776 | 0.17 AA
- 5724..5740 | 0.20 AA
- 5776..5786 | 0.55 AA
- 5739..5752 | -0.33 AA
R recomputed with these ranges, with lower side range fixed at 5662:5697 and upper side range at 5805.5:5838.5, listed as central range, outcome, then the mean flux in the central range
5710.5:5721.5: 0.2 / 47.4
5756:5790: 0.8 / 47.6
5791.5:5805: 0.0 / 48.9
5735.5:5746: -0.3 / 49.7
